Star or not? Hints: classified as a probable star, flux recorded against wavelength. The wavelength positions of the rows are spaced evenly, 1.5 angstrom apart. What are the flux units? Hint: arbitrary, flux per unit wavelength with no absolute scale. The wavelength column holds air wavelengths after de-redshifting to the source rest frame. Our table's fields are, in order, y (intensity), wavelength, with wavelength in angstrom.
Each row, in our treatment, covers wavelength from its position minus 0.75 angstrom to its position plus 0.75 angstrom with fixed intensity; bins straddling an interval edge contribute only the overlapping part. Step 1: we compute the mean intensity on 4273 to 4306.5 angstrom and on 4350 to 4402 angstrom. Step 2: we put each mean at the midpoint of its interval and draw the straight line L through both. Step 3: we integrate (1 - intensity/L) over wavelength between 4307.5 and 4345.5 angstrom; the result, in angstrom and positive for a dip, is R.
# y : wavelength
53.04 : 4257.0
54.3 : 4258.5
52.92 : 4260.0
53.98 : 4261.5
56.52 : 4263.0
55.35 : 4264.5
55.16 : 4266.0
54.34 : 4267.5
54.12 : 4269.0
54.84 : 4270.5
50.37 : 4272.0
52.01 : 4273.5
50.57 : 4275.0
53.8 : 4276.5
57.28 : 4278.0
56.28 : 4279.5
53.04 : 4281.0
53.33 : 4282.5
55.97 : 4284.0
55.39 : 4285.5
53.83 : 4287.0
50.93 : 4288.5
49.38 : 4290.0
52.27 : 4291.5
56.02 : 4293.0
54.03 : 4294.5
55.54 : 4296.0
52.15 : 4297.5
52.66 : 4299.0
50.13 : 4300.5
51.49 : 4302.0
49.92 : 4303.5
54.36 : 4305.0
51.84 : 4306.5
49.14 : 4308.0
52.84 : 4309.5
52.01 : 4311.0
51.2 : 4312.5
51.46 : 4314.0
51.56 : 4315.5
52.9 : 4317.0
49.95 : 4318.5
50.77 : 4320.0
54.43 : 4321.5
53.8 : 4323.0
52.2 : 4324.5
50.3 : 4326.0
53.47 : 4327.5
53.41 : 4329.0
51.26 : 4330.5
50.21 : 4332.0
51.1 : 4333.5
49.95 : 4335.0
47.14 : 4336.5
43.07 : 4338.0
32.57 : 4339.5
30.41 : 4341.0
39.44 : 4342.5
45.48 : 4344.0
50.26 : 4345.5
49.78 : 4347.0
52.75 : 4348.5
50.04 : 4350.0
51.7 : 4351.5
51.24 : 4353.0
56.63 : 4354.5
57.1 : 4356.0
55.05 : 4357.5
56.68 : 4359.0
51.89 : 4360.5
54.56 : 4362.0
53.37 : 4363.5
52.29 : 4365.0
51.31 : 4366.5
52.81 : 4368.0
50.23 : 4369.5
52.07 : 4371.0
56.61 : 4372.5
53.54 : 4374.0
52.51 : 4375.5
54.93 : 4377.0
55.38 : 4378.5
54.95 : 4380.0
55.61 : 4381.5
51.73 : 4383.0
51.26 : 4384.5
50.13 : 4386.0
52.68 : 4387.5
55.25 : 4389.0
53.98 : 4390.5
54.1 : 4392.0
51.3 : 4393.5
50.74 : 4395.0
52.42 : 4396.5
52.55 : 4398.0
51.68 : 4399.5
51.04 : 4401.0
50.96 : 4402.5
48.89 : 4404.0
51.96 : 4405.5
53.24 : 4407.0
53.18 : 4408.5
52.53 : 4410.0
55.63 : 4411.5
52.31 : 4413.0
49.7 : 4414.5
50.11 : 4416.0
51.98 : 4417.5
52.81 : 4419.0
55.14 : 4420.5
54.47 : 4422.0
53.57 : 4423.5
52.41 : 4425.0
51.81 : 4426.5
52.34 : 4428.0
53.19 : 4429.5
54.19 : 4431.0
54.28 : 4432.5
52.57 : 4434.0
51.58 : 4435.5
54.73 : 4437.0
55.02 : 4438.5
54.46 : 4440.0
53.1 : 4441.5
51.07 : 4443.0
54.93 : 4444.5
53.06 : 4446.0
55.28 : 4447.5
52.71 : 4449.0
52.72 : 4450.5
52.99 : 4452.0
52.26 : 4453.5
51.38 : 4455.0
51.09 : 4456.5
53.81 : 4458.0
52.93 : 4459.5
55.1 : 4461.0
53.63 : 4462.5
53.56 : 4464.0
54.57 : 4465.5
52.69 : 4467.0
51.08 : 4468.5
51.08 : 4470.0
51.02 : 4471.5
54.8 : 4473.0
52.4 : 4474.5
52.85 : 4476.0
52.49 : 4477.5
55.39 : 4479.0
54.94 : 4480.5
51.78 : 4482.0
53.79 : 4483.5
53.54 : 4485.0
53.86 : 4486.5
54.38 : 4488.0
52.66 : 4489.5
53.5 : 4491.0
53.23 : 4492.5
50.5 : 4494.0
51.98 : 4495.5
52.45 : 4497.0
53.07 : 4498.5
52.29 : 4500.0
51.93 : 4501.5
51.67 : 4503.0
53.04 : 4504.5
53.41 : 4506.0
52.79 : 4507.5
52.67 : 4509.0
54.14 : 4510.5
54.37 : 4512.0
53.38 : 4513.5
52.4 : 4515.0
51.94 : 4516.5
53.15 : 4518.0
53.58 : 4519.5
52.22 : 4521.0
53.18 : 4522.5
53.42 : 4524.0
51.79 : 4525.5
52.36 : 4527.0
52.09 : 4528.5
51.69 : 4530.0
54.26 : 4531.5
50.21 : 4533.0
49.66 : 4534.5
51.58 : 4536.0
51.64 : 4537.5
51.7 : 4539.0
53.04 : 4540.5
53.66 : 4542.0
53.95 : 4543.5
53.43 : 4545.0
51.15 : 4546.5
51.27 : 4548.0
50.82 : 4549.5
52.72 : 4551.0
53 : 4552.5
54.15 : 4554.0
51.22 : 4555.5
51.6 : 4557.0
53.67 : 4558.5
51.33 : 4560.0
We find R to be 3.1 angstrom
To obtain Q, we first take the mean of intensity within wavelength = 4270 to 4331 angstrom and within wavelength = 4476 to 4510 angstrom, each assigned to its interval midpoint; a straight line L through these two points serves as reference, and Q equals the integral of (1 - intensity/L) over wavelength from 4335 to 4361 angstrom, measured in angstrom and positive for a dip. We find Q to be 2.2 angstrom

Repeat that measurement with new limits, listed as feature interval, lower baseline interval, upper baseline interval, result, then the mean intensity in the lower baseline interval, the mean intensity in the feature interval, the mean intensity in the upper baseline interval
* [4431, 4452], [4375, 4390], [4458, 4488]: -0.1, 53.5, 53.5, 53.3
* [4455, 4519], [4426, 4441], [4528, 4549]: -0.3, 53.4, 53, 52.1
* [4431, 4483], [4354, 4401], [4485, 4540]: -0.3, 53.3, 53.2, 52.6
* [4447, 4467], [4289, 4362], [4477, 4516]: -0.3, 50.7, 53.2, 53.1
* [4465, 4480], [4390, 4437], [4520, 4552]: -0.1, 52.5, 52.8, 52.2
